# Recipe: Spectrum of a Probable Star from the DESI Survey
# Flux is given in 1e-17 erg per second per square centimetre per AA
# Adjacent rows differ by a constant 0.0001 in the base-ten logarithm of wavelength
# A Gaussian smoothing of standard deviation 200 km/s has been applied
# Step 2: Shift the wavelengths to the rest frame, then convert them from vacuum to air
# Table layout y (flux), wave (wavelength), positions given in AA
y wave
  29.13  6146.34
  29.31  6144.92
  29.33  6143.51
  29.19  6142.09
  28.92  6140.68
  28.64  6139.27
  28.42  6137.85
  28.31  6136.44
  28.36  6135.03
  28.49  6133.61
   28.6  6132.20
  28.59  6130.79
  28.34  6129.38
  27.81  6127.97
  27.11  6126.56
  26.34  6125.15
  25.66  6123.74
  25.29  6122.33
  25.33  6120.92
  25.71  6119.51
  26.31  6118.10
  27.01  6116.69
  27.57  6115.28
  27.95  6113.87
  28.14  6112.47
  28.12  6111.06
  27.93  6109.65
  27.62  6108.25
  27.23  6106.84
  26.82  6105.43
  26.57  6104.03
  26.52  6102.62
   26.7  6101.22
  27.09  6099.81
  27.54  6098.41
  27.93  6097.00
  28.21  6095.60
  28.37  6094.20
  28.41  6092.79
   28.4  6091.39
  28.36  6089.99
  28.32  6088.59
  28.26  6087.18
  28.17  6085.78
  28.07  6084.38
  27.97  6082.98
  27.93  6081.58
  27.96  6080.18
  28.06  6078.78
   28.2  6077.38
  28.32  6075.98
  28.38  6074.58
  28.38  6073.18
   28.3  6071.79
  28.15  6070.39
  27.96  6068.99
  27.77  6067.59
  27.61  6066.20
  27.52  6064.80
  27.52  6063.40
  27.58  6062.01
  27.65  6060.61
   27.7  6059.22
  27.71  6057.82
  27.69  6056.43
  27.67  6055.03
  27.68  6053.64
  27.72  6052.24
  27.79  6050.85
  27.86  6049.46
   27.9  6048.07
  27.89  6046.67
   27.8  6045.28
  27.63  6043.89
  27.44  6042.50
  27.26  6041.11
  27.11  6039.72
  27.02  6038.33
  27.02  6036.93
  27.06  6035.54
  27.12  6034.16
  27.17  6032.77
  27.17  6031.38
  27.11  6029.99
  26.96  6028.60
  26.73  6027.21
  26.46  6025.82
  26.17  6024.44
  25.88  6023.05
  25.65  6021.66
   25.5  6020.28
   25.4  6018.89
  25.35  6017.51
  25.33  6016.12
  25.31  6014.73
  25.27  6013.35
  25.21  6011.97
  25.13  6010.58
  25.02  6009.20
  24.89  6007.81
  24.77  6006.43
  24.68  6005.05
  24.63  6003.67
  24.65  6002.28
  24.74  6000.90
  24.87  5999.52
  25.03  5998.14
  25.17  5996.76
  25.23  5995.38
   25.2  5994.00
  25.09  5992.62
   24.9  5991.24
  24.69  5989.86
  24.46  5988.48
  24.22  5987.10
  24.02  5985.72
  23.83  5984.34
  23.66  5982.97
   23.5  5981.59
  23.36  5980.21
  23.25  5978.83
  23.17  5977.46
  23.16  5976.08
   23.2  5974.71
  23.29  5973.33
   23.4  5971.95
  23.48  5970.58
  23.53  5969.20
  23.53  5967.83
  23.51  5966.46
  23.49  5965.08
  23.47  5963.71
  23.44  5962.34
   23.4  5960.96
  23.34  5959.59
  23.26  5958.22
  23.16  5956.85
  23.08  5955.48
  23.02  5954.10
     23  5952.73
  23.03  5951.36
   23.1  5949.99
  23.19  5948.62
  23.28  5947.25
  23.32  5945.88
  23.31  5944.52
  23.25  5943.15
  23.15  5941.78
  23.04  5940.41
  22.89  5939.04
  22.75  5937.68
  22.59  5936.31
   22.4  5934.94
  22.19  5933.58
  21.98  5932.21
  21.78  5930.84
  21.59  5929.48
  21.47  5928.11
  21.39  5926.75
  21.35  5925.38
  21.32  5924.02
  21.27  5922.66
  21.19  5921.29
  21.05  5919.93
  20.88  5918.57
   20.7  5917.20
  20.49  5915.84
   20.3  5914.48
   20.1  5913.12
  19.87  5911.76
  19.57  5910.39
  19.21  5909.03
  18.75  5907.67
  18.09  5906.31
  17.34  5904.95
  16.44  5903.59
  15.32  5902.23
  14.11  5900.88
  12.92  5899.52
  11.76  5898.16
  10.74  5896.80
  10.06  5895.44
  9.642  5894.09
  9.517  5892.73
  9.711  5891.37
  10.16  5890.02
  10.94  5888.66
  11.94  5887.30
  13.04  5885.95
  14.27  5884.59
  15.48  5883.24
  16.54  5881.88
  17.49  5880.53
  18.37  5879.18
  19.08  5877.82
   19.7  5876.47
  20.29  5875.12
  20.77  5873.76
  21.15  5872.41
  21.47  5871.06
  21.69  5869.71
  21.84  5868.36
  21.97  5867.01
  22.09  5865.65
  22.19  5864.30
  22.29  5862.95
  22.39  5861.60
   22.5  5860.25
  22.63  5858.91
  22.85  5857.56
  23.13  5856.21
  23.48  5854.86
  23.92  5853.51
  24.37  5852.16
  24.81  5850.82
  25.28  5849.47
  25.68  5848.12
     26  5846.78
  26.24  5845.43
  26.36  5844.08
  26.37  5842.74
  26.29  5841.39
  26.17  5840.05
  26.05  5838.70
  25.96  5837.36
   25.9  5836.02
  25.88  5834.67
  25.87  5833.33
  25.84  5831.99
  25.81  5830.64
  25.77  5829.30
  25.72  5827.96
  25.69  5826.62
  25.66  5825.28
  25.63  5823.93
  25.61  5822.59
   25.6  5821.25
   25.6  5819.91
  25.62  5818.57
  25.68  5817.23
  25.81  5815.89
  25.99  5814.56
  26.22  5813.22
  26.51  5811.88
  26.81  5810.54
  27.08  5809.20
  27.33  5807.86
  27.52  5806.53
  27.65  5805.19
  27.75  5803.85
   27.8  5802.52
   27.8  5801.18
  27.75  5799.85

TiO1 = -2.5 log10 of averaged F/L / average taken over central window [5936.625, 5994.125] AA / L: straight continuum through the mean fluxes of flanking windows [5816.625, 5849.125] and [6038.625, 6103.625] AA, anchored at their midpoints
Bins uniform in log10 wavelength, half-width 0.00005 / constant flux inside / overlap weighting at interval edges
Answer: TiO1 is 0.15 mag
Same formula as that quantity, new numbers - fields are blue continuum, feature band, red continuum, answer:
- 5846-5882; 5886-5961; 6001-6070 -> 0.23 mag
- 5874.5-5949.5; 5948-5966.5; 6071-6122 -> -0.13 mag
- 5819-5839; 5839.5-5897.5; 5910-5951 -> 0.23 mag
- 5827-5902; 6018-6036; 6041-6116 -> -0.02 mag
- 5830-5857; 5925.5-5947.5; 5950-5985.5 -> 0.07 mag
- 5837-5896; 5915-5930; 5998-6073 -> 0.06 mag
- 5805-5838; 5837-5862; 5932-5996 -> 0.03 mag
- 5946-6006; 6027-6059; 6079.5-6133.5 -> -0.07 mag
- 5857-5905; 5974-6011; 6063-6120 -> -0.08 mag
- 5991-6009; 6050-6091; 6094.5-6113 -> -0.05 mag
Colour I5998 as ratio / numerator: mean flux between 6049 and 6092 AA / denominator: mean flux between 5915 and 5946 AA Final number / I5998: 1.27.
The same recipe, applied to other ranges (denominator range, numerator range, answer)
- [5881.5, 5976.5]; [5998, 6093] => 1.36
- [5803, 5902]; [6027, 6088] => 1.27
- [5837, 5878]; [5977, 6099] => 1.13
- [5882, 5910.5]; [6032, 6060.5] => 2.01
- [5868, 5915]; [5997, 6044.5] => 1.61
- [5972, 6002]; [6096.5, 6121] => 1.12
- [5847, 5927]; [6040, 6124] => 1.47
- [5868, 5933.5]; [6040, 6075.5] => 1.58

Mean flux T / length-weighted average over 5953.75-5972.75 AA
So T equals 23.4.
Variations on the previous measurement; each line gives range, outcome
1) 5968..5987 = 23.5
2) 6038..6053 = 27.6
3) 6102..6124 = 26.9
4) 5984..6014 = 24.8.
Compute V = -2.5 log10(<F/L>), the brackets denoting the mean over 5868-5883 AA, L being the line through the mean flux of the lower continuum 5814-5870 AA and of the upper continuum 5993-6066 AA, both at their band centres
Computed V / 0.263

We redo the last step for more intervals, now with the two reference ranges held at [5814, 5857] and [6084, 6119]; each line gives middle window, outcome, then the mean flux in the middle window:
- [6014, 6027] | 0.053 mag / 25.7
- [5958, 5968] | 0.136 mag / 23.4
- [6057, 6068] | -0.012 mag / 27.6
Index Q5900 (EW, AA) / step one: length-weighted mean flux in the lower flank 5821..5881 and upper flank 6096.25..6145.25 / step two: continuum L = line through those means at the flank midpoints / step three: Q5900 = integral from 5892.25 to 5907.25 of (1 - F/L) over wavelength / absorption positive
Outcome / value 6.8 AA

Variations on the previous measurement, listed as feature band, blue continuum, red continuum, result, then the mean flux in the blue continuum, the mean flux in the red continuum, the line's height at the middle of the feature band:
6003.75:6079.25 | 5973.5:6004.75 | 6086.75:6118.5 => -3.3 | 24.3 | 27.6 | 25.8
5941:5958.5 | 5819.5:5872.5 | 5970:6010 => 0.8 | 24.5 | 24.3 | 24.3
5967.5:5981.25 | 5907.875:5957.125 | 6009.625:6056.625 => 0.3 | 21.9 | 26.7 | 23.9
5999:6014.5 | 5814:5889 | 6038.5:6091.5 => 0.9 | 22.9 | 27.9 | 26.5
